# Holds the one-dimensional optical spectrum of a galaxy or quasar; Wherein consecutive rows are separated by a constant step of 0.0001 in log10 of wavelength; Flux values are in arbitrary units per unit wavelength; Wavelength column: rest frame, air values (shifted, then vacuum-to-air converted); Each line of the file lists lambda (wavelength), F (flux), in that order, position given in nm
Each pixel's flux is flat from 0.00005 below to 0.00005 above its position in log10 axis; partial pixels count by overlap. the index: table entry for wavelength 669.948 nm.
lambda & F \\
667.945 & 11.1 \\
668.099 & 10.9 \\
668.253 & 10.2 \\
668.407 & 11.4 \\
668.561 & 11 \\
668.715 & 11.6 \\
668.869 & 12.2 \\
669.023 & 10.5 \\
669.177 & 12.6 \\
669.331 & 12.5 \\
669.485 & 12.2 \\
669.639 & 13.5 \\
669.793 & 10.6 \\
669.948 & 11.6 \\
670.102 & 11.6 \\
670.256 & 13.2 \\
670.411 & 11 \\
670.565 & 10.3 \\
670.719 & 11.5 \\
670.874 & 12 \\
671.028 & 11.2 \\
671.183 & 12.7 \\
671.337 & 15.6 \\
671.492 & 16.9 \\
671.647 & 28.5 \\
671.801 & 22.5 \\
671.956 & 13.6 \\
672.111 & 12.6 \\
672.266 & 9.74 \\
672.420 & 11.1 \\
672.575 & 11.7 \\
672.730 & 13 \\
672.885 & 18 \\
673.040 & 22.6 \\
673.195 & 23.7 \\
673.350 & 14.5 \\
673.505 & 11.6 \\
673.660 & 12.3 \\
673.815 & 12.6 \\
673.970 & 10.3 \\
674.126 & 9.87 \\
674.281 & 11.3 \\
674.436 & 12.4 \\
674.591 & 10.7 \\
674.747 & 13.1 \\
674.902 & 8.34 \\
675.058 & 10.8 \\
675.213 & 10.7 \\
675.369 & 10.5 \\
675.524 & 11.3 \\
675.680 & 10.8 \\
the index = 11.6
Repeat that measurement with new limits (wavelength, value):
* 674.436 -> 12.4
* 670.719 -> 11.5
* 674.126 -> 9.87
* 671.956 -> 13.6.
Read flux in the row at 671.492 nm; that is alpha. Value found 16.9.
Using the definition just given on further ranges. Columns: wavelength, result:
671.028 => 11.2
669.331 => 12.5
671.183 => 12.7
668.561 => 11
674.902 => 8.34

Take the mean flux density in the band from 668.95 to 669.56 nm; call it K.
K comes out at 12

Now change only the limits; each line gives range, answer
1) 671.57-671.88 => 25.5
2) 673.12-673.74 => 15.5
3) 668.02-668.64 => 10.9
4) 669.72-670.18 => 11.3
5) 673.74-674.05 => 11.4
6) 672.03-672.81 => 11.7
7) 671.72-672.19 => 16.3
